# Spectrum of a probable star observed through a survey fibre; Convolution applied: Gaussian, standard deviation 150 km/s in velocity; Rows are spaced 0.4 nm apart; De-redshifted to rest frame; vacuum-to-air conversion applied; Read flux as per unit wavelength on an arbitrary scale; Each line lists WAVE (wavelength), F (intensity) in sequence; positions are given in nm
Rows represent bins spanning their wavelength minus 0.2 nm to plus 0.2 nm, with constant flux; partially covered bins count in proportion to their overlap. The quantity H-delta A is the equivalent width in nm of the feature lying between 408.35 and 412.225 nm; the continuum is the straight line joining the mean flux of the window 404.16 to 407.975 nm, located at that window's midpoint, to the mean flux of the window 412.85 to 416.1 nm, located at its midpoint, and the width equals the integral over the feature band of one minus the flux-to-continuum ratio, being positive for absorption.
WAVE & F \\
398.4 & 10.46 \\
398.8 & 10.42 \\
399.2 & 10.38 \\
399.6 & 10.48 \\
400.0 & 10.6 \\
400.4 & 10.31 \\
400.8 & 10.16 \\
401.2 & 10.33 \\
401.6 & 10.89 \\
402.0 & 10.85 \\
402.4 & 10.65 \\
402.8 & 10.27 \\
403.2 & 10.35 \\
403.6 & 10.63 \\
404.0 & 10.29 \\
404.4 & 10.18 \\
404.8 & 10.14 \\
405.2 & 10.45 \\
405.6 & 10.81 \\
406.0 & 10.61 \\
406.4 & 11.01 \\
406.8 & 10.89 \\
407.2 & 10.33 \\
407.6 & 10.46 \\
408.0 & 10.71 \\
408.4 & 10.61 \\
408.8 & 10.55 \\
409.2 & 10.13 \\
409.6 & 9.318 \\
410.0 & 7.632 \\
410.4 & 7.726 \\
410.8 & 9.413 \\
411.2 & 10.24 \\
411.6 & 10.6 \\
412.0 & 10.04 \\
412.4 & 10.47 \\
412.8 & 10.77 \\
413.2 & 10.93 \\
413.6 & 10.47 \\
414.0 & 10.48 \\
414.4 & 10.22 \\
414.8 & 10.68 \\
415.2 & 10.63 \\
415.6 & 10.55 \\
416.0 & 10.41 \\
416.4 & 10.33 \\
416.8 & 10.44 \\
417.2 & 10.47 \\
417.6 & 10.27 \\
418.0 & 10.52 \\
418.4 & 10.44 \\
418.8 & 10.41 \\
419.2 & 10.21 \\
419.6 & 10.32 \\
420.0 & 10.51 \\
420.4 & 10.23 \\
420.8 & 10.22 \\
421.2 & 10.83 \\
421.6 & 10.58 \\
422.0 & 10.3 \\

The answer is 0.353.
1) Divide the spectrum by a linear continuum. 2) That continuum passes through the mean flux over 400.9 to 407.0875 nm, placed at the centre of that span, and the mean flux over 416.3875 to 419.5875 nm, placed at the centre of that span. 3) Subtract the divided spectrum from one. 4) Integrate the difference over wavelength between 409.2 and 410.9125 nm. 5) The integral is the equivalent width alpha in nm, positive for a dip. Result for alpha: 0.30 nm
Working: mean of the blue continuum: 10.5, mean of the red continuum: 10.4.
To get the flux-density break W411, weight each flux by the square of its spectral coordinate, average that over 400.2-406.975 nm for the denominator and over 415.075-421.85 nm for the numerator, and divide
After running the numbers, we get 1.1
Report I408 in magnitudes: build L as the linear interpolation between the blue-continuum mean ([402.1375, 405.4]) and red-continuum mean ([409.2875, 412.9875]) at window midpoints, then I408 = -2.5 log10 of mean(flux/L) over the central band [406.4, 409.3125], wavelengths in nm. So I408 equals -0.07 mag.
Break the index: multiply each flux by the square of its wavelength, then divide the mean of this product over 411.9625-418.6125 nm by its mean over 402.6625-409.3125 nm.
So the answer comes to 1.04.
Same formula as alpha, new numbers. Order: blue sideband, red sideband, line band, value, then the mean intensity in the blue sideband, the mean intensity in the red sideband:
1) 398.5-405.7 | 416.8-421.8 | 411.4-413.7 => -0.03 nm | 10.5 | 10.4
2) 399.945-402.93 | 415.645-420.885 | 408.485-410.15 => 0.14 nm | 10.5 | 10.4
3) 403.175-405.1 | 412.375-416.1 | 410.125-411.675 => 0.17 nm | 10.3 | 10.6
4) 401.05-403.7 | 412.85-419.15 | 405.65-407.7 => -0.03 nm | 10.6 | 10.5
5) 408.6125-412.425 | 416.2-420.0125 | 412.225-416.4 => -0.24 nm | 9.57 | 10.4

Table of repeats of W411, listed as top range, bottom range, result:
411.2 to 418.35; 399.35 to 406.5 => 1.06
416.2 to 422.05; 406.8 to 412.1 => 1.11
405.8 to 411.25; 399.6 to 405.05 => 0.98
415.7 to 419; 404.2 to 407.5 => 1.04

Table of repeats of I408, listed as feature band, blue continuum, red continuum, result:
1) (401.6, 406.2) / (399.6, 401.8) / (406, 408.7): 0.006 mag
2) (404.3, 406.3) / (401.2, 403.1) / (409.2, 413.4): -0.018 mag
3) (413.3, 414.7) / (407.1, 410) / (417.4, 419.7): -0.021 mag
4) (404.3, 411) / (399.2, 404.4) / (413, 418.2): 0.045 mag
